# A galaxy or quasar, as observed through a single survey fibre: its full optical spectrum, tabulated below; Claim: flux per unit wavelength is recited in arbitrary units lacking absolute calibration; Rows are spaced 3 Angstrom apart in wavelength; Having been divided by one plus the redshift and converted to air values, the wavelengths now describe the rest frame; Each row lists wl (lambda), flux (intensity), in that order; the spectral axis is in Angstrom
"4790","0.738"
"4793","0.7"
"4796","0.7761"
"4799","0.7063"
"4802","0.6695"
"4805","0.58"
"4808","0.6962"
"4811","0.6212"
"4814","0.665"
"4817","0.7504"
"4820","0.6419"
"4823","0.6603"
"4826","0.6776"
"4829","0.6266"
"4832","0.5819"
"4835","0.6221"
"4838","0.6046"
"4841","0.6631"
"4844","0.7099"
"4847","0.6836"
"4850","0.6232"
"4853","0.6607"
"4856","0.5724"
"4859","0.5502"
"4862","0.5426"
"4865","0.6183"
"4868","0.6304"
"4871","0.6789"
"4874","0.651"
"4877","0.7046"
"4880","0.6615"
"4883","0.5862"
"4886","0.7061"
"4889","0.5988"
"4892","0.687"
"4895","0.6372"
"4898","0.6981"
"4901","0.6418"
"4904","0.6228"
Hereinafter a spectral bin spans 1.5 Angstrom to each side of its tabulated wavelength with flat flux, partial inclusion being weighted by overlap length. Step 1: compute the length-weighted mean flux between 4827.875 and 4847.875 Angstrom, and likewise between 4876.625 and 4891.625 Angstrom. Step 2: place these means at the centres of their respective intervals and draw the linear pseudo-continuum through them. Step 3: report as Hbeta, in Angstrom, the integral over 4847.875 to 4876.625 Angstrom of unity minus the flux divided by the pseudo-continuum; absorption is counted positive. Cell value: 1.2 Angstrom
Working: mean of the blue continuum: 0.641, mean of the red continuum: 0.65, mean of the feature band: 0.619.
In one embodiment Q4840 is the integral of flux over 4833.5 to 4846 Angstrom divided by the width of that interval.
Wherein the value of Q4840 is 0.651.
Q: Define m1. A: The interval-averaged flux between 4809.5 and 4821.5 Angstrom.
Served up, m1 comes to 0.67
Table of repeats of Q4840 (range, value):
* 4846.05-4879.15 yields 0.628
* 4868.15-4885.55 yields 0.657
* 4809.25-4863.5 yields 0.637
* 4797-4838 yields 0.653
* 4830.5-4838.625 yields 0.603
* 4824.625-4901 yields 0.639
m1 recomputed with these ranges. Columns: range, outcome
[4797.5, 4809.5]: 0.663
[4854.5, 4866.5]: 0.571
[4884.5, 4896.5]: 0.657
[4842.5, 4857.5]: 0.65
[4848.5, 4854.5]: 0.642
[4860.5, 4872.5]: 0.618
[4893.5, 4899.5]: 0.668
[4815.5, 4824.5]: 0.684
